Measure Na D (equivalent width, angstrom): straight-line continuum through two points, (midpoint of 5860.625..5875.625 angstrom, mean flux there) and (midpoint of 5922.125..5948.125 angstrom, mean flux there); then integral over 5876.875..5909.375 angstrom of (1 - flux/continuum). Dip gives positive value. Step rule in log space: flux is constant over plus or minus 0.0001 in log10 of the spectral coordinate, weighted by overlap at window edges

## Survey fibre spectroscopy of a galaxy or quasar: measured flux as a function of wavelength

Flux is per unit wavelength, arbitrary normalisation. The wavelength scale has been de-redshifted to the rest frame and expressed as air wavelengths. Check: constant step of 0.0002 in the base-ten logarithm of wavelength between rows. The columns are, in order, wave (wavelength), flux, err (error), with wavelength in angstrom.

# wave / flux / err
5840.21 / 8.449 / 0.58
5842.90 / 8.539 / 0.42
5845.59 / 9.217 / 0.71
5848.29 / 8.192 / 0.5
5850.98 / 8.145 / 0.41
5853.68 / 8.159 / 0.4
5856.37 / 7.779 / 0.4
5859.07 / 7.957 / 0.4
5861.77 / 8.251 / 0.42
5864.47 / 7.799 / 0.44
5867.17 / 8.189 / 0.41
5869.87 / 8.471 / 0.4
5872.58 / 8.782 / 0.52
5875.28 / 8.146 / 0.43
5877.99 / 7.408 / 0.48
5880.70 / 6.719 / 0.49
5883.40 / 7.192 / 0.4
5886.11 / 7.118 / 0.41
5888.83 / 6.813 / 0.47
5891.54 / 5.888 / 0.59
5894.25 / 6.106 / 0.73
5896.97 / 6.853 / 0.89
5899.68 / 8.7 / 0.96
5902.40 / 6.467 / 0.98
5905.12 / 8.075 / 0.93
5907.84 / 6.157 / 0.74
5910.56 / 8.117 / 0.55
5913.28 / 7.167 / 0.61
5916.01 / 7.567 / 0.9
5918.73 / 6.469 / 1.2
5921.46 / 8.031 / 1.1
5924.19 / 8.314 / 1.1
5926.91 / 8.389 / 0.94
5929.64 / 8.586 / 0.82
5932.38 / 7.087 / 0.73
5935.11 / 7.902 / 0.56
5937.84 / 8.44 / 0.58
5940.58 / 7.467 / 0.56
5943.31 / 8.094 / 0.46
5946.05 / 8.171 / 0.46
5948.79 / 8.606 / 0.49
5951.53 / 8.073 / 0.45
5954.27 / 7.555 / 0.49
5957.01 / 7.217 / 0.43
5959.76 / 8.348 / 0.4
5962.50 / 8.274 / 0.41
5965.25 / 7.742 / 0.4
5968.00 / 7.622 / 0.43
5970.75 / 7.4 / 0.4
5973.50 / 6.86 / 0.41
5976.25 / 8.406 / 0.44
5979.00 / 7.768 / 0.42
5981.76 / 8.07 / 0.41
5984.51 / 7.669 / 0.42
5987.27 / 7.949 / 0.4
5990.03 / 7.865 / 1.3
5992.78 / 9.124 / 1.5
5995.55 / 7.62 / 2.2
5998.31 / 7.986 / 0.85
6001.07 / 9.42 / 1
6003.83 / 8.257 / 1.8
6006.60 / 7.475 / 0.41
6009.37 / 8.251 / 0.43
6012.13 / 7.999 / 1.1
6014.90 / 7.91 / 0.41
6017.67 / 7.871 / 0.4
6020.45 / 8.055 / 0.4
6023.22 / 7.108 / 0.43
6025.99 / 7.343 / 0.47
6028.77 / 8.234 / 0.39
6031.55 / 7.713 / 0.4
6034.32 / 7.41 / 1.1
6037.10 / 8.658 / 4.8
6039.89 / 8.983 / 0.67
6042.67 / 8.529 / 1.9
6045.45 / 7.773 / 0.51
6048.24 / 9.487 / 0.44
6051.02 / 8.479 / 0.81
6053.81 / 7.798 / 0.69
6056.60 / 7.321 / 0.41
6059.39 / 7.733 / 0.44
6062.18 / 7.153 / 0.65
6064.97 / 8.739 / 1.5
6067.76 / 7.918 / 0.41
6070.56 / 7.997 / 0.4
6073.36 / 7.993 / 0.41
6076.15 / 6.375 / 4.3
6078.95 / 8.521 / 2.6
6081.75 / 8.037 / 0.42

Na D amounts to 4.9 angstrom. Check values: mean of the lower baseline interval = 8.28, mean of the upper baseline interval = 8.07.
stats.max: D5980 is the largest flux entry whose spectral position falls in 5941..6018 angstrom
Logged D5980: 9.42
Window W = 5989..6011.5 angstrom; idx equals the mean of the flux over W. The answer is 8.25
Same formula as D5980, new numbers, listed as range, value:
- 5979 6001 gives 9.124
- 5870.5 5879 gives 8.782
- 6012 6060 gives 9.487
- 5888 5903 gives 8.7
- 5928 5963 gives 8.606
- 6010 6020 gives 7.999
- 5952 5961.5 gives 8.348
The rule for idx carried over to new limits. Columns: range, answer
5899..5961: 7.77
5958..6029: 7.94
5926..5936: 7.97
